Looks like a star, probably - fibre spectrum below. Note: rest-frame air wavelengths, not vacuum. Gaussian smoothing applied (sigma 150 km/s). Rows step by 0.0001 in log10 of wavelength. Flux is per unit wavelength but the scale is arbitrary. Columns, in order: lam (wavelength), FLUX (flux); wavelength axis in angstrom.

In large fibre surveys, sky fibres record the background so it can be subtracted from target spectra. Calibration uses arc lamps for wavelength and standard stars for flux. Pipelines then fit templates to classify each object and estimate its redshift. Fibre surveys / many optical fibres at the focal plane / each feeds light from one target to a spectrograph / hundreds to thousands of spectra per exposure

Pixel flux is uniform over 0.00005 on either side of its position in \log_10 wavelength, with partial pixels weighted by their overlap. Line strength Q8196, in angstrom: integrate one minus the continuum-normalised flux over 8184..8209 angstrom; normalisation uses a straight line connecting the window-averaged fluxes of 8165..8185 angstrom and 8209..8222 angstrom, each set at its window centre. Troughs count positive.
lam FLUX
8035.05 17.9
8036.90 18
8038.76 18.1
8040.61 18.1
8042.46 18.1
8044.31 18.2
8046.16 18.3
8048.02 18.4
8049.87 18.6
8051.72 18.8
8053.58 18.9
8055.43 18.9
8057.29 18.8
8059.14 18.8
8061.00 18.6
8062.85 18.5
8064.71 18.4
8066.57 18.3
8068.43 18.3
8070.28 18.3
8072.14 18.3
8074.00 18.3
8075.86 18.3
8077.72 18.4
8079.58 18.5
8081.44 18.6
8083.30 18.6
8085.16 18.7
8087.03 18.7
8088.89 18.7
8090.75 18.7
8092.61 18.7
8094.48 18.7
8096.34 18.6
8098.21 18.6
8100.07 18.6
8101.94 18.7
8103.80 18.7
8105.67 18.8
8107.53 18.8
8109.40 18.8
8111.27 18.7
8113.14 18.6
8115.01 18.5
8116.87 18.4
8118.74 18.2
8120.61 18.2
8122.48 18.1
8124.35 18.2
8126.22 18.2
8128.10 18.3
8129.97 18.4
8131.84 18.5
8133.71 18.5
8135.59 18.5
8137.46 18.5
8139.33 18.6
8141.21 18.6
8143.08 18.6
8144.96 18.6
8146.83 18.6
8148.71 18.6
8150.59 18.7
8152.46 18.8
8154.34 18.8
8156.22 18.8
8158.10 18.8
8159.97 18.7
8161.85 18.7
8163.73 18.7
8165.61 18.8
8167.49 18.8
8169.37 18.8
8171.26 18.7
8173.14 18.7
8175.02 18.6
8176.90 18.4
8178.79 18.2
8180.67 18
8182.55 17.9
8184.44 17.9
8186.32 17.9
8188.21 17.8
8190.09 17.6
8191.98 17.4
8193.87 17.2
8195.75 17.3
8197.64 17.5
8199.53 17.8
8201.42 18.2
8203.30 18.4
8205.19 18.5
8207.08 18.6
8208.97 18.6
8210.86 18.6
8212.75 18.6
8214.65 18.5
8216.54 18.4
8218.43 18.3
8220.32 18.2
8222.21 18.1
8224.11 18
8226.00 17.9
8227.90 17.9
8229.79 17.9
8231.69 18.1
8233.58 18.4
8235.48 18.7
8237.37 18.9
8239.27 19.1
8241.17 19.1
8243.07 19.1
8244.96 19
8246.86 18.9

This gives 0.7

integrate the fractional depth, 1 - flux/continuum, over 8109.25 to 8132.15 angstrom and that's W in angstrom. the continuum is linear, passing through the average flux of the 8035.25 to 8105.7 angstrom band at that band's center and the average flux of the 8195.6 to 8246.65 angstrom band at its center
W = 0.11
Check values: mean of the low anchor 18.5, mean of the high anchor 18.4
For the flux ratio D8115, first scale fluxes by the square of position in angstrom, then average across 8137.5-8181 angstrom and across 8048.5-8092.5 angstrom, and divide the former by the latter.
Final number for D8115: 1.03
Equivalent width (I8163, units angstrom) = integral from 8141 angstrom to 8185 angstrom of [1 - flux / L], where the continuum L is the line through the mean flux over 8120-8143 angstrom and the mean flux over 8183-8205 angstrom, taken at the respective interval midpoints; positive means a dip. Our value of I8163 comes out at -1.2 angstrom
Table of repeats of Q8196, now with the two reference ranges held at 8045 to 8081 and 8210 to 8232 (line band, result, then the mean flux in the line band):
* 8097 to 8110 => -0.2 angstrom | 18.7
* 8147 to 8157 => -0.2 angstrom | 18.7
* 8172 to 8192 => 0.2 angstrom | 18.1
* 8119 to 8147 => -0.1 angstrom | 18.4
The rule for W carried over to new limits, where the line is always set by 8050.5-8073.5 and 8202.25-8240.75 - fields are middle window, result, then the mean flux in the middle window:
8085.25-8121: -0.2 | 18.6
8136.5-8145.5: 0.0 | 18.6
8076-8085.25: 0.0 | 18.5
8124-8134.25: 0.1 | 18.4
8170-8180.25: 0.0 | 18.5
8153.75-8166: -0.2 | 18.8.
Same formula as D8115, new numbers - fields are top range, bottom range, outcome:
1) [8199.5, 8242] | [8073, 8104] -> 1.02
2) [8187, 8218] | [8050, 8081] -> 1.01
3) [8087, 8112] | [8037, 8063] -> 1.02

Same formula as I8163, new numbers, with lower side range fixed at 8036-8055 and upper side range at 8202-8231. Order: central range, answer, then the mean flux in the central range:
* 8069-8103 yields -0.4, 18.6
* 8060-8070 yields 0.0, 18.4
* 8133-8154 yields -0.3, 18.6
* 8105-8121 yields -0.2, 18.6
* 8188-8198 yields 0.5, 17.4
